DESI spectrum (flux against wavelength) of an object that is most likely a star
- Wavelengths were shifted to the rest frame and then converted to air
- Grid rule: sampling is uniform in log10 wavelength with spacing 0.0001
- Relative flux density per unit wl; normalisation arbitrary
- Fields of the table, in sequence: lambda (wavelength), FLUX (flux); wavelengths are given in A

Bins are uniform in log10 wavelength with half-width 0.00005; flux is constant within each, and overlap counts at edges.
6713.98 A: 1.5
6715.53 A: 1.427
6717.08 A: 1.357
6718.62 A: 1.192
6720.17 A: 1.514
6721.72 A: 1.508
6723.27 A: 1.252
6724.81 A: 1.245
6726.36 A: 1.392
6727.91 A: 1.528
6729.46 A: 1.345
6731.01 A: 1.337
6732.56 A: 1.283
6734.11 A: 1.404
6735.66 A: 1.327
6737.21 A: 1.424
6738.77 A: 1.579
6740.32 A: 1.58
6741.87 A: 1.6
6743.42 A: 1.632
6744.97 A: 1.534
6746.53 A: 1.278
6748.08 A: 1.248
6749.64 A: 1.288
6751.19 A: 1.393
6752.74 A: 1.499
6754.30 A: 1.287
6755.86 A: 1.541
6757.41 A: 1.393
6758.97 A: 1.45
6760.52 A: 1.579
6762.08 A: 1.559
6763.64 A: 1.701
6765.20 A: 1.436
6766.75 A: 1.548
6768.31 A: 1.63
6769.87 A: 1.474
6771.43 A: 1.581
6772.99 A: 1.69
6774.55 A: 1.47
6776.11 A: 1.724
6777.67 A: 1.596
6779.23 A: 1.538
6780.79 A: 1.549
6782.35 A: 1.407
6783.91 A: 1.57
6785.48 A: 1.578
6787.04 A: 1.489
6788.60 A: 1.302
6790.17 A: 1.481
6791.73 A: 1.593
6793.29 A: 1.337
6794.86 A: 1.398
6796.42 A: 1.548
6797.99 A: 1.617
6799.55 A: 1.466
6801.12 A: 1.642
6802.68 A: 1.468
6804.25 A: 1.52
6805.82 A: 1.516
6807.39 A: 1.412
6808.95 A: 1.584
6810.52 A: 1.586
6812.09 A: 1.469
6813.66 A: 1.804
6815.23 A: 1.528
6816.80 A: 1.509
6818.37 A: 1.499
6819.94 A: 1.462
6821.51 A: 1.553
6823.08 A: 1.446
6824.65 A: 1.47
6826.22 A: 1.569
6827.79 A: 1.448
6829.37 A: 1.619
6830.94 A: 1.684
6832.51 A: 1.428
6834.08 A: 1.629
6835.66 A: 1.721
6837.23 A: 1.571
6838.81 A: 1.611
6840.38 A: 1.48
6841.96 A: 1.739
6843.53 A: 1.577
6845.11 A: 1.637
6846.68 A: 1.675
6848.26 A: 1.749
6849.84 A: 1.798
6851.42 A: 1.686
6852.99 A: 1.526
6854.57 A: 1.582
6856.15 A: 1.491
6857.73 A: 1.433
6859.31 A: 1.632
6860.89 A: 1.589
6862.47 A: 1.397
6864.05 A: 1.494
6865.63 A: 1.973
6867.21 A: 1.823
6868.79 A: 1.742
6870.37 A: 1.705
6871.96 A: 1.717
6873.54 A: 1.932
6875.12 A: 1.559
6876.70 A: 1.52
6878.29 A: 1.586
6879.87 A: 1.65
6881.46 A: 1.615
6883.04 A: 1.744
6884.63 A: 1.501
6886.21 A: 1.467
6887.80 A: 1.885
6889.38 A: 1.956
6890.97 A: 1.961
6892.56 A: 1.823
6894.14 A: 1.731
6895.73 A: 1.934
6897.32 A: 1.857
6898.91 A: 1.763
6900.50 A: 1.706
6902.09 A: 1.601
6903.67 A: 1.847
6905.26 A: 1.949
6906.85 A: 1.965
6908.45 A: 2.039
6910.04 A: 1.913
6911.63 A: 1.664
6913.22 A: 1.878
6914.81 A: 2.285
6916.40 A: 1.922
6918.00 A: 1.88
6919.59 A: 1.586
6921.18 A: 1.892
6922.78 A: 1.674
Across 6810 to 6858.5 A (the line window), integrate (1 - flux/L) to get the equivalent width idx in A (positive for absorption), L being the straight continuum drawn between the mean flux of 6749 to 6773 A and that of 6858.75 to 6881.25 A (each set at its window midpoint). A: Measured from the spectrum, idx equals 0.9 A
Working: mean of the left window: 1.5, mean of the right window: 1.66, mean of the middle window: 1.58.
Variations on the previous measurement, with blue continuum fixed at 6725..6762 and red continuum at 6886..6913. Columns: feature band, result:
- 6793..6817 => 0.9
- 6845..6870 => 1.3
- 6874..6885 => 1.1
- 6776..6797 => 0.6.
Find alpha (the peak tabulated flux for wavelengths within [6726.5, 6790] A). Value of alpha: 1.724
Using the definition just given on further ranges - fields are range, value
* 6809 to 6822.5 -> 1.804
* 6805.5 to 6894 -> 1.973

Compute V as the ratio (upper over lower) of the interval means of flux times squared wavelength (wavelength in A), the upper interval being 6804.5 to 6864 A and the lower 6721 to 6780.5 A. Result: 1.1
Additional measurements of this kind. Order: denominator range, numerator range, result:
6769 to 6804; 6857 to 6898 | 1.15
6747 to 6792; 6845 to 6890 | 1.14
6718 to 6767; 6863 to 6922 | 1.30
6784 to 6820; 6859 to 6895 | 1.14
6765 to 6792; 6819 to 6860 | 1.05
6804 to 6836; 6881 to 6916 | 1.21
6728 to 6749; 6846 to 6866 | 1.16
